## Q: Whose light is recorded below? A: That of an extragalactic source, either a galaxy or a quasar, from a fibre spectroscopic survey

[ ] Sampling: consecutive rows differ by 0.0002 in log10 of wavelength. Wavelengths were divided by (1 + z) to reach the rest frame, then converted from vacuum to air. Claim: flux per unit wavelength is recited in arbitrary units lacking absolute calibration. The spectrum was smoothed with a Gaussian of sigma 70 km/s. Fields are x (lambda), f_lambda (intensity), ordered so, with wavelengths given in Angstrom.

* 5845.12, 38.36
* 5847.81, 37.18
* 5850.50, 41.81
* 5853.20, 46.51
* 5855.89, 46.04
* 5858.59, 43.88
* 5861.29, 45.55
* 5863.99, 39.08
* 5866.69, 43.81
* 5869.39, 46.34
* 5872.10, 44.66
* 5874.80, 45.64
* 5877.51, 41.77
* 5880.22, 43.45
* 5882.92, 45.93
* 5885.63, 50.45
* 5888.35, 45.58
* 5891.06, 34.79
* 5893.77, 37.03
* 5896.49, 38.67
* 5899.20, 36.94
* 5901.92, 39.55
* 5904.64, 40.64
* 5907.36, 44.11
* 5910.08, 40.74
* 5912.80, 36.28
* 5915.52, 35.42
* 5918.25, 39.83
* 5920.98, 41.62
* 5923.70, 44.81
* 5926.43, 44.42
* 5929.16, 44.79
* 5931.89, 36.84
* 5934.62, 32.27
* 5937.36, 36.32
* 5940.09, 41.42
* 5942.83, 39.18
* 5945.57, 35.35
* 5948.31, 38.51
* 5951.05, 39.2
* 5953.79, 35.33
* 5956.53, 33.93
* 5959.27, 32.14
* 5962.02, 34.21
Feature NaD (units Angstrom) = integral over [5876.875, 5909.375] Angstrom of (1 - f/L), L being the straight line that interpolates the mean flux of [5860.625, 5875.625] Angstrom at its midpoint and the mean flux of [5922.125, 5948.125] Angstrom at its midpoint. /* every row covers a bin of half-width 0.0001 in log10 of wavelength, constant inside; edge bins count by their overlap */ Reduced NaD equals 0.6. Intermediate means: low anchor 44.1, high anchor 39.5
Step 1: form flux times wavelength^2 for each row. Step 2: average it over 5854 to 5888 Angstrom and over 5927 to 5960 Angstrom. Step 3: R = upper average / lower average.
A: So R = 0.86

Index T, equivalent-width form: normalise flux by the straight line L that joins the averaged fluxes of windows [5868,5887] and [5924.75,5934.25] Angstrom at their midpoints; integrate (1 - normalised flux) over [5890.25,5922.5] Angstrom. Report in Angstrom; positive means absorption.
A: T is 3.1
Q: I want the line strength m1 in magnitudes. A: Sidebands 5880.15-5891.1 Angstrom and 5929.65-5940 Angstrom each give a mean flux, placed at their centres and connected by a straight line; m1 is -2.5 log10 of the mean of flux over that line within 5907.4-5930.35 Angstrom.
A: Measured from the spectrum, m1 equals -0.05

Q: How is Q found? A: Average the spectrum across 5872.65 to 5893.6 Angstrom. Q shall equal 43.6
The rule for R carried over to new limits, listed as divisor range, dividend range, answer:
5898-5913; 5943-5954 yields 0.95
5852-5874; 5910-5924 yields 0.90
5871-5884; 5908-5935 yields 0.92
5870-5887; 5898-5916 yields 0.88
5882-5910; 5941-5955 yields 0.93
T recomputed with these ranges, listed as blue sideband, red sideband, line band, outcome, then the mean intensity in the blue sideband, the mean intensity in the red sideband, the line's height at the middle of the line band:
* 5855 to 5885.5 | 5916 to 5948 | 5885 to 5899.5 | 0.8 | 44.4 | 39.5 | 42.7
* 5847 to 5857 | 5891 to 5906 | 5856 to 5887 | -2.7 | 43.1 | 38.2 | 41.1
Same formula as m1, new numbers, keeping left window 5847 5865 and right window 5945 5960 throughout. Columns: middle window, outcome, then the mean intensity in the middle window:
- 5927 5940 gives -0.03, 38.4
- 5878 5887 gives -0.12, 46.1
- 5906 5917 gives 0.00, 39.1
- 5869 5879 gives -0.07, 44.4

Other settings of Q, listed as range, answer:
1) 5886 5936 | 39.9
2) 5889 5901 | 37.5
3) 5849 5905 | 42.8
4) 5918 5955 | 39.3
